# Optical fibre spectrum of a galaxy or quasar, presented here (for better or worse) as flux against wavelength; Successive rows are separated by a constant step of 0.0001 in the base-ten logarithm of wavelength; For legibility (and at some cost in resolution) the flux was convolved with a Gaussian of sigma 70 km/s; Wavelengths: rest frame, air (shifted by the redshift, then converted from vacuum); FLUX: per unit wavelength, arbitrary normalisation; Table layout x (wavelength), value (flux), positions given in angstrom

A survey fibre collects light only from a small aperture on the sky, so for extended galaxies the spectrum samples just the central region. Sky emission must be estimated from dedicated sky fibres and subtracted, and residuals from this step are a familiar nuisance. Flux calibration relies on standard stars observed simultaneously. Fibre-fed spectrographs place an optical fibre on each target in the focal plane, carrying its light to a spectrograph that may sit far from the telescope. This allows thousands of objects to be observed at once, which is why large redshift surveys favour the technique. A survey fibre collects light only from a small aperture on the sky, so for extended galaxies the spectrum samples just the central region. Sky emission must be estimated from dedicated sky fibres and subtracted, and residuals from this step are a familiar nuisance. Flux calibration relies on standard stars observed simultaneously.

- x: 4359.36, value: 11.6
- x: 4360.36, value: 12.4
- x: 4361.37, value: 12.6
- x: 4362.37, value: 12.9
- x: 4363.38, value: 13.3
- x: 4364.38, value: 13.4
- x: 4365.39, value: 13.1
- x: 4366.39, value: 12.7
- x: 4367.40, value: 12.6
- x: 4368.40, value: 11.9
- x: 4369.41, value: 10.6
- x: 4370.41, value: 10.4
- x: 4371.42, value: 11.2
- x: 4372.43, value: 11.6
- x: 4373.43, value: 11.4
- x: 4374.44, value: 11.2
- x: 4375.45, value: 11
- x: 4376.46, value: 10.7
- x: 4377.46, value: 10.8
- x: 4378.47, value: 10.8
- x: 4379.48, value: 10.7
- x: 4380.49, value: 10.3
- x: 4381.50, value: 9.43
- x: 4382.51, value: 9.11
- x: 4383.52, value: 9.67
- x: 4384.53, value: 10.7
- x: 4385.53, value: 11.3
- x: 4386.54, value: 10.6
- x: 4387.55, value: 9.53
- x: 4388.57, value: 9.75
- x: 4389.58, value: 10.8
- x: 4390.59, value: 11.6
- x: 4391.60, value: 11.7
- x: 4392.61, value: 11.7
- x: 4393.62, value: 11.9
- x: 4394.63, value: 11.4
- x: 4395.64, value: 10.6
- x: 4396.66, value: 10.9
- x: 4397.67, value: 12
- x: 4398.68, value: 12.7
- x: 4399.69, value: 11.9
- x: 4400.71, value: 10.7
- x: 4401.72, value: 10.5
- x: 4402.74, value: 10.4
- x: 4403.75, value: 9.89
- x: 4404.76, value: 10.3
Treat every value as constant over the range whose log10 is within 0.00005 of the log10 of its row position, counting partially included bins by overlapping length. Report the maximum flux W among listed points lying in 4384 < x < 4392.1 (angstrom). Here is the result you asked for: 11.7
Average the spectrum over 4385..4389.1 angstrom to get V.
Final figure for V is 10.3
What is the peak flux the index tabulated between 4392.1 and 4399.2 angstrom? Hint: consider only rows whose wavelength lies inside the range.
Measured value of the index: 12.7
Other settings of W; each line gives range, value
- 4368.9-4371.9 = 11.2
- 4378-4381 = 10.8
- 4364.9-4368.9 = 13.1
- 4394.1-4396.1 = 11.4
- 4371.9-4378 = 11.6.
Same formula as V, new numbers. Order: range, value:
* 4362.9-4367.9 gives 13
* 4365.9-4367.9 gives 12.6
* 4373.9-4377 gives 11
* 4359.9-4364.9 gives 12.9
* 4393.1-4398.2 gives 11.4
